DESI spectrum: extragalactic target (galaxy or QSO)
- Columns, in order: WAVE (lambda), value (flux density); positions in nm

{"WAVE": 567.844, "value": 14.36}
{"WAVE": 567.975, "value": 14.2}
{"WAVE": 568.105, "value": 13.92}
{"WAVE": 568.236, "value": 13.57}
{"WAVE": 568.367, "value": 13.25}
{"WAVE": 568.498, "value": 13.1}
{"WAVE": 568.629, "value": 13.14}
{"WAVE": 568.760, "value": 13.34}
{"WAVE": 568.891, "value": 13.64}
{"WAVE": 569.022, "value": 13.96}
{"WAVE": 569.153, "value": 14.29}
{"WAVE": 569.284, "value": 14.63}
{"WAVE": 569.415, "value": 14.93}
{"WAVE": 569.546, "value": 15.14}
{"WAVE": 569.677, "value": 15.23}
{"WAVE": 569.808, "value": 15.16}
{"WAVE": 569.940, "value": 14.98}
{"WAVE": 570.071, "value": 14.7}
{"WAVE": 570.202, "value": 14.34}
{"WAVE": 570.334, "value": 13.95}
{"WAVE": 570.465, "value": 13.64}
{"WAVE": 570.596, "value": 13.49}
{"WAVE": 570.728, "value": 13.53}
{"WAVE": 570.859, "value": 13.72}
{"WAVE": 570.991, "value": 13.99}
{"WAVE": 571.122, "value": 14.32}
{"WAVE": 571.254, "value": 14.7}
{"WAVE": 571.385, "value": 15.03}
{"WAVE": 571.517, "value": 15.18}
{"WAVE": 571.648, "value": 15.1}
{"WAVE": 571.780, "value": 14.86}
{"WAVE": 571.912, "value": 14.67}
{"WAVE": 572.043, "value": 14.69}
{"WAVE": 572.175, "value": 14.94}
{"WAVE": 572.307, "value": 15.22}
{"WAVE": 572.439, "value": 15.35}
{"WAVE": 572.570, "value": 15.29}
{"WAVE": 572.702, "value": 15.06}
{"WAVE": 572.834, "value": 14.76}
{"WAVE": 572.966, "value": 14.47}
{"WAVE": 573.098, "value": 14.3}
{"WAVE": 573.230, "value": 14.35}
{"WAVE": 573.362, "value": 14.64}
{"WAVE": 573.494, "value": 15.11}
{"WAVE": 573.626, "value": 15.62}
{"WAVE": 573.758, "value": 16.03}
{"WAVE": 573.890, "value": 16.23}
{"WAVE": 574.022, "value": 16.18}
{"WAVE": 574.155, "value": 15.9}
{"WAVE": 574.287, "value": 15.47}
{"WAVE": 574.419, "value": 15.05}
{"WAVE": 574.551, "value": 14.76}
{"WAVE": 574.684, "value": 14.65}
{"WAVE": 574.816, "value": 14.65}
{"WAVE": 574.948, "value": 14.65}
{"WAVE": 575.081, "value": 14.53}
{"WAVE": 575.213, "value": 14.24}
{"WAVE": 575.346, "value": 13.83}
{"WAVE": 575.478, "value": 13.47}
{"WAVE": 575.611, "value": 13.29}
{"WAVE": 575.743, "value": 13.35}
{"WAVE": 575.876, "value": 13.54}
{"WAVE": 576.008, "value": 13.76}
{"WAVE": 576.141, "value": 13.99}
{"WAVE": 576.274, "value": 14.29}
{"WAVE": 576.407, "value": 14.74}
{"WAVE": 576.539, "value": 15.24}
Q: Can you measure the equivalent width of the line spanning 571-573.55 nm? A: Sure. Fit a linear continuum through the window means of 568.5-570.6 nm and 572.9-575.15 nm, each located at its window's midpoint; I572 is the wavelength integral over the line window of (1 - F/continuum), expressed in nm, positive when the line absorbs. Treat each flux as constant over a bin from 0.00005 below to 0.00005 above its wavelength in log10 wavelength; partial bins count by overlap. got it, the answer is -0.009 nm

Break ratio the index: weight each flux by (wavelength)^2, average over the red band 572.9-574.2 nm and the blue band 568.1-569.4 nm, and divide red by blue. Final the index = 1.13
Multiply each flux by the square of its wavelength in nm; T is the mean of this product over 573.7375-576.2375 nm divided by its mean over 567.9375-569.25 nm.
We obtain 1.1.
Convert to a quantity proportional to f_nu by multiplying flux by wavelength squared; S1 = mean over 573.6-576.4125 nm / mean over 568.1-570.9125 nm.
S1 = 1.06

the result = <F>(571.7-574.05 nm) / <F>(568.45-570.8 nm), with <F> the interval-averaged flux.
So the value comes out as 1.1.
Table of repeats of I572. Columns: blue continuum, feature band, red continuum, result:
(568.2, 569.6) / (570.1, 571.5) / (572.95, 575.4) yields 0.017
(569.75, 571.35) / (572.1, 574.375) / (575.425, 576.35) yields -0.210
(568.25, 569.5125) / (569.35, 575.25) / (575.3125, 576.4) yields -0.443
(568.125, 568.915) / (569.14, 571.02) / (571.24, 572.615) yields -0.039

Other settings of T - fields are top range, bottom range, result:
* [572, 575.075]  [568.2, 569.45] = 1.12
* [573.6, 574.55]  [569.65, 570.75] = 1.11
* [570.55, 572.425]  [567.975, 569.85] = 1.04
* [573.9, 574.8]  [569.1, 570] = 1.05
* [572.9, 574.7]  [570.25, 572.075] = 1.07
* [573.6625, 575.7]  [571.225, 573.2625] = 1.01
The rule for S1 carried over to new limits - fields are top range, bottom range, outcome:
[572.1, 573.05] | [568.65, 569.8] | 1.05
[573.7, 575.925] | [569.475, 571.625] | 1.03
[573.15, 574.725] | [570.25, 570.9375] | 1.13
